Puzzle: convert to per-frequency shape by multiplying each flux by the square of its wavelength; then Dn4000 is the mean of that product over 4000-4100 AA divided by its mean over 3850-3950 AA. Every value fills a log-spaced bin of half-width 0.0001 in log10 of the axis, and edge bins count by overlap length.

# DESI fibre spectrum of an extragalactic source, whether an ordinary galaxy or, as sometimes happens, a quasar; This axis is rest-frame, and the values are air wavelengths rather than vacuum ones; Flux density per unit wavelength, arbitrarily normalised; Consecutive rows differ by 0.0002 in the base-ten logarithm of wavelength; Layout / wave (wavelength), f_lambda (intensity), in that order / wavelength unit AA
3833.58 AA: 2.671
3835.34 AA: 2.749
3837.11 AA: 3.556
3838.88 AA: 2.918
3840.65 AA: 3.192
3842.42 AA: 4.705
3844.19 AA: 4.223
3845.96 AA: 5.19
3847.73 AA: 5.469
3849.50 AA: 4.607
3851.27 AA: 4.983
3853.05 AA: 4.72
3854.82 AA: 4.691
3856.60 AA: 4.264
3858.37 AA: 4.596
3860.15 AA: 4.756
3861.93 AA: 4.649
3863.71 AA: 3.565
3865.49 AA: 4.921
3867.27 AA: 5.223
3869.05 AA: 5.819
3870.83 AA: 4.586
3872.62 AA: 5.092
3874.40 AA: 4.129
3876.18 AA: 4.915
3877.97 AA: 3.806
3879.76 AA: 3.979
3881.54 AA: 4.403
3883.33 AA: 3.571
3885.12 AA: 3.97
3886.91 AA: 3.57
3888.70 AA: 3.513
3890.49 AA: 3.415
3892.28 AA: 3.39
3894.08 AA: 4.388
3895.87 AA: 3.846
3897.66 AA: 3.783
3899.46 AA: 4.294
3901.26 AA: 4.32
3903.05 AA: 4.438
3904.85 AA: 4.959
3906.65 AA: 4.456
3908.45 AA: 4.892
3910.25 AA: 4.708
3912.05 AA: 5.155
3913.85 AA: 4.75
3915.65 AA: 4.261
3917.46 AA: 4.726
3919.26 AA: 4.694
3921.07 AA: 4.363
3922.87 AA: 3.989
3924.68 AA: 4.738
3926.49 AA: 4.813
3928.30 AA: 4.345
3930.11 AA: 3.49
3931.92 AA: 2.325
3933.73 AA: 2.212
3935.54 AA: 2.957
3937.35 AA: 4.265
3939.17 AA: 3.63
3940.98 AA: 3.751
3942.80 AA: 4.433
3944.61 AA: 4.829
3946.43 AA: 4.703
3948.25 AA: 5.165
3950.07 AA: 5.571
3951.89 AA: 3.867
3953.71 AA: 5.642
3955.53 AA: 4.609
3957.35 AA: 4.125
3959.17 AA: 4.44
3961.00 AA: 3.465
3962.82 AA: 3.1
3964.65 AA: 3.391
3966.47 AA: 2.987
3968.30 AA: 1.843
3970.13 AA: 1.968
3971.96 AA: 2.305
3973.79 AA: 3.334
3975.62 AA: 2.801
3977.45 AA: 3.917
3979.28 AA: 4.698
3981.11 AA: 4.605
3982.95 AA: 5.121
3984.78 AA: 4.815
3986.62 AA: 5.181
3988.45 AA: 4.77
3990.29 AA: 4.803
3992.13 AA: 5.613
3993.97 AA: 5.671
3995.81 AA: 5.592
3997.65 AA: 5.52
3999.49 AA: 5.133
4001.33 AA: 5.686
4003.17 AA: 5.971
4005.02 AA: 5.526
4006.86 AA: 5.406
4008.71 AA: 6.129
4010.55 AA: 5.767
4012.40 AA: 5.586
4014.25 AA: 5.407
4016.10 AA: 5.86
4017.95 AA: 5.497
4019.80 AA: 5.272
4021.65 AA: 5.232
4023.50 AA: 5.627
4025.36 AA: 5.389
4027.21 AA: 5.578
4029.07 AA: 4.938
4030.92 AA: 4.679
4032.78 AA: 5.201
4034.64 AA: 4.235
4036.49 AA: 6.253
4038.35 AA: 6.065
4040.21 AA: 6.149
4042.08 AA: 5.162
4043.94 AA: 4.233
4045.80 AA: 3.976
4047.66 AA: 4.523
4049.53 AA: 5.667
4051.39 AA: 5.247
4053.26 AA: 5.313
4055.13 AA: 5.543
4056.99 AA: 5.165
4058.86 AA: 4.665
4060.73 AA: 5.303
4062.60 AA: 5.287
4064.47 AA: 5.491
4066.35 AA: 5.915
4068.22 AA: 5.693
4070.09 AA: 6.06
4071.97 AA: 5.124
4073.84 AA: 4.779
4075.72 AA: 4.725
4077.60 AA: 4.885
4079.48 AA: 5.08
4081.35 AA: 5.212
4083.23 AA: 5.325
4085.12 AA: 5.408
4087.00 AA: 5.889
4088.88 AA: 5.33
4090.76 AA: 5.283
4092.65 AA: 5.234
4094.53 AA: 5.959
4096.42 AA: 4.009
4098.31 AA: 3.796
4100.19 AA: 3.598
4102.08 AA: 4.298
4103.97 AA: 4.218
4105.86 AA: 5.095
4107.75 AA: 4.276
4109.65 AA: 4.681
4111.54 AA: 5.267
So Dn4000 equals 1.3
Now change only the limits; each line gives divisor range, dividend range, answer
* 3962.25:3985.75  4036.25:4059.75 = 1.56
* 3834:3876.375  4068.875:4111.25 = 1.24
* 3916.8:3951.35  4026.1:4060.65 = 1.31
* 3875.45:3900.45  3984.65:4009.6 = 1.47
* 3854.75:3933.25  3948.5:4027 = 1.15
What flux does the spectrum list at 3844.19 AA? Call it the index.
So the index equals 4.223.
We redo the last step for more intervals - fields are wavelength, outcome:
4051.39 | 5.247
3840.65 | 3.192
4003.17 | 5.971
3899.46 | 4.294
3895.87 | 3.846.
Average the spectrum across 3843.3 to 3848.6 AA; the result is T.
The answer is 4.96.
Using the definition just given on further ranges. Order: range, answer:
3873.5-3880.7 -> 4.21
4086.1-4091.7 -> 5.5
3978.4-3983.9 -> 4.81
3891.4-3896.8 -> 3.88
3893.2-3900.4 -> 4.08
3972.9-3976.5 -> 3.07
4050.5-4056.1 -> 5.37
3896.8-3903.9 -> 4.21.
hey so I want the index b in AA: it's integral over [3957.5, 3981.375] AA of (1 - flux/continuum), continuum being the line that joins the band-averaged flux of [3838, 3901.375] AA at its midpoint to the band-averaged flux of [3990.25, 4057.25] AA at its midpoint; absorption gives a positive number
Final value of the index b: 8.19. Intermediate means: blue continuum 4.32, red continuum 5.38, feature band 3.29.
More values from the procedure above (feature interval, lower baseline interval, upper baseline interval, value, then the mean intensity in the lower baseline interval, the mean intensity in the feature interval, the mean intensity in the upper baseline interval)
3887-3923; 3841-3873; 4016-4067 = 4.2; 4.75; 4.31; 5.25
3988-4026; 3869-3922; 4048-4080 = -4.3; 4.32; 5.51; 5.28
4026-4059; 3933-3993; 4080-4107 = -4.3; 4.03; 5.16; 4.9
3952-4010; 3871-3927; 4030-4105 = 3.0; 4.3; 4.46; 5.1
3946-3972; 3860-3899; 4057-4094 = 4.5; 4.23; 3.84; 5.3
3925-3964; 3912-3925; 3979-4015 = 5.9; 4.54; 4.09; 5.36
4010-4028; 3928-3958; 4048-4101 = -3.0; 4.11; 5.51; 5.17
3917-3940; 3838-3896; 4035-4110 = 3.5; 4.34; 3.87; 5.09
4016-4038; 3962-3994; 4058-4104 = -4.2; 3.9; 5.31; 5.08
